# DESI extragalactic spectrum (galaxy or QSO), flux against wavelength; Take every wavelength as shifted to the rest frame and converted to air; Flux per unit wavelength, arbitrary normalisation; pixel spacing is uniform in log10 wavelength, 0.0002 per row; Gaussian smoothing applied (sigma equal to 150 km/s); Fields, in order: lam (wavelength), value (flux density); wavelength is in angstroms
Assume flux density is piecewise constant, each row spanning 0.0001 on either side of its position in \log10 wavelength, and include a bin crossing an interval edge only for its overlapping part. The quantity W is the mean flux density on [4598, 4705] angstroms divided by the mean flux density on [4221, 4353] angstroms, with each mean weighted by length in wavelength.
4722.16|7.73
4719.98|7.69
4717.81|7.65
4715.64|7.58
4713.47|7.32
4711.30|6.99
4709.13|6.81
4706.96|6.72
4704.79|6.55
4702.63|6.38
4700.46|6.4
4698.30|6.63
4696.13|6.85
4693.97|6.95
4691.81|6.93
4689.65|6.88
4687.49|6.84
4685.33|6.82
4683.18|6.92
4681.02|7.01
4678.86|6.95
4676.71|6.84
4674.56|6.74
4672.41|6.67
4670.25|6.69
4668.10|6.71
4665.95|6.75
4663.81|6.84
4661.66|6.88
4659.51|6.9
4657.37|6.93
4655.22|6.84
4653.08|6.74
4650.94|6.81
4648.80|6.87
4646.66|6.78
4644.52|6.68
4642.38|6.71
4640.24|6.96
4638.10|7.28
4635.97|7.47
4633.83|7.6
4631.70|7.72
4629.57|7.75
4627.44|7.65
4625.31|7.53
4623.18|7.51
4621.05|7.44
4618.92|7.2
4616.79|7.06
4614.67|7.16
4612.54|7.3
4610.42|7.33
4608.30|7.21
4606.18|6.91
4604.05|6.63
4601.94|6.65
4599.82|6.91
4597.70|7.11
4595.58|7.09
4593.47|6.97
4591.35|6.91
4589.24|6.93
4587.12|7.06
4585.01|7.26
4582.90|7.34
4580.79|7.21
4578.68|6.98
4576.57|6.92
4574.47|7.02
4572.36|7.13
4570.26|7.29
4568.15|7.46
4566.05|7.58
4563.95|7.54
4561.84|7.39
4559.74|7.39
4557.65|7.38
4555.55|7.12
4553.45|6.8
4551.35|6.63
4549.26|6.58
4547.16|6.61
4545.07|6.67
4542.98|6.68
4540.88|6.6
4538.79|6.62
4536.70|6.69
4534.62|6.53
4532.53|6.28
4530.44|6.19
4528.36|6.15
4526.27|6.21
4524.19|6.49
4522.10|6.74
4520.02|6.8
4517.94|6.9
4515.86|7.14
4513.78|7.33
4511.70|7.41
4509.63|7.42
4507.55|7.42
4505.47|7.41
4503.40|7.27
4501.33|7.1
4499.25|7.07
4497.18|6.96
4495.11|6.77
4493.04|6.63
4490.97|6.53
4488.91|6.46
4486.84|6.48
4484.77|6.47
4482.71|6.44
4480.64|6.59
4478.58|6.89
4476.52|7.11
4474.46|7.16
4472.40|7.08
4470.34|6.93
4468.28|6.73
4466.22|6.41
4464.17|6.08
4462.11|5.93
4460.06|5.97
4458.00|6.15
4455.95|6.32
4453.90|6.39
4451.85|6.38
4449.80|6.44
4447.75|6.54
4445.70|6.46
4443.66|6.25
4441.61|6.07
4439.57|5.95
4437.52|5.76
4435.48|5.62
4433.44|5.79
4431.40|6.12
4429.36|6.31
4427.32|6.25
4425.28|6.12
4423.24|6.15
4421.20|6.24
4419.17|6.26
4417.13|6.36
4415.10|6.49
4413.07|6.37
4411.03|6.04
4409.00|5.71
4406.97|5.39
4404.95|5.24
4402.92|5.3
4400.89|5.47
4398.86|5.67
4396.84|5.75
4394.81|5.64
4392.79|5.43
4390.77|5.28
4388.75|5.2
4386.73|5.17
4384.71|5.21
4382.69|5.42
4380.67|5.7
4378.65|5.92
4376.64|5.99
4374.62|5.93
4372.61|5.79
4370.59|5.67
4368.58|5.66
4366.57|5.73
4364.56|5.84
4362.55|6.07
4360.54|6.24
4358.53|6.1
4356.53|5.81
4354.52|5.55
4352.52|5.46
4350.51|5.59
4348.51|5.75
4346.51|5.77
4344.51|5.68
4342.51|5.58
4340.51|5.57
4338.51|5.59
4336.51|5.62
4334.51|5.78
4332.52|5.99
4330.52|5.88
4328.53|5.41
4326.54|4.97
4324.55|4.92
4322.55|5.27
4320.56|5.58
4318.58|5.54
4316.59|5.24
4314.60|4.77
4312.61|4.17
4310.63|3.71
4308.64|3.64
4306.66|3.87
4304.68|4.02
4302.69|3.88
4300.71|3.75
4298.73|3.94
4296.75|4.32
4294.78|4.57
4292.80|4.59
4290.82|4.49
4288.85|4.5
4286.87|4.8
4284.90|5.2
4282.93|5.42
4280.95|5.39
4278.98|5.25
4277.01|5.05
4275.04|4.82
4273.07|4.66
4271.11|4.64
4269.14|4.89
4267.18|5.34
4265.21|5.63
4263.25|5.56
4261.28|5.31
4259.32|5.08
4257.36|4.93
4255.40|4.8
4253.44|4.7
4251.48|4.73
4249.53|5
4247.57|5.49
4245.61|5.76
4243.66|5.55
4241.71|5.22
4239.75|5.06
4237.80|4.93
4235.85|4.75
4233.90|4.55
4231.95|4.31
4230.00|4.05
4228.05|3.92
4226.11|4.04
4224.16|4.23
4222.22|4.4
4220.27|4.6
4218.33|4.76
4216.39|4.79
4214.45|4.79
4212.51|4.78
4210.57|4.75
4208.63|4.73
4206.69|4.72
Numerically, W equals 1.4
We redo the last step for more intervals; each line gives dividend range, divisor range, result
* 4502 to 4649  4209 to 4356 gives 1.43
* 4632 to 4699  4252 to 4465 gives 1.26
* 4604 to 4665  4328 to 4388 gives 1.25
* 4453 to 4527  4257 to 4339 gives 1.38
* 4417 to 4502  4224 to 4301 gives 1.32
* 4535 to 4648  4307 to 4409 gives 1.30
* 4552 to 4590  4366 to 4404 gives 1.29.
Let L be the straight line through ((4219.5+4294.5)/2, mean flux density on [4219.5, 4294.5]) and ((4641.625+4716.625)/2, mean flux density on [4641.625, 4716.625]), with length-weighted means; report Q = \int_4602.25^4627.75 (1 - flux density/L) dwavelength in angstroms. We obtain -2.7 angstroms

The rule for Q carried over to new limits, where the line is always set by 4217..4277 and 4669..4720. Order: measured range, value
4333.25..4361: -2.08 angstroms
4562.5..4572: -1.69 angstroms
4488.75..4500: -1.44 angstroms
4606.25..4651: -4.41 angstroms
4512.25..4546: -2.73 angstroms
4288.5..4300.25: 1.64 angstroms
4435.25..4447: -0.64 angstroms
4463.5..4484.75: -3.06 angstroms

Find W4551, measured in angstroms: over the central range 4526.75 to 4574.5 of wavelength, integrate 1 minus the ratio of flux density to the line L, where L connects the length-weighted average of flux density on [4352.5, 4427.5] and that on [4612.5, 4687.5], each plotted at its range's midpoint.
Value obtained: -2.3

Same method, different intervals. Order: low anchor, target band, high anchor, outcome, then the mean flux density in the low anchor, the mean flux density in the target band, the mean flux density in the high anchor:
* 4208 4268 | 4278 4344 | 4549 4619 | 5.49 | 4.86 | 4.89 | 7.11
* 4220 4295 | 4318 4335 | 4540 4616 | -0.39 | 4.88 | 5.48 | 7.05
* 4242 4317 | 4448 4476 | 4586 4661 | -2.16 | 4.77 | 6.47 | 7.1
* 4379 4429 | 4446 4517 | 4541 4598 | -4.16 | 5.75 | 6.75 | 7.07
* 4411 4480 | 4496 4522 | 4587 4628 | -2.06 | 6.33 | 7.17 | 7.12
